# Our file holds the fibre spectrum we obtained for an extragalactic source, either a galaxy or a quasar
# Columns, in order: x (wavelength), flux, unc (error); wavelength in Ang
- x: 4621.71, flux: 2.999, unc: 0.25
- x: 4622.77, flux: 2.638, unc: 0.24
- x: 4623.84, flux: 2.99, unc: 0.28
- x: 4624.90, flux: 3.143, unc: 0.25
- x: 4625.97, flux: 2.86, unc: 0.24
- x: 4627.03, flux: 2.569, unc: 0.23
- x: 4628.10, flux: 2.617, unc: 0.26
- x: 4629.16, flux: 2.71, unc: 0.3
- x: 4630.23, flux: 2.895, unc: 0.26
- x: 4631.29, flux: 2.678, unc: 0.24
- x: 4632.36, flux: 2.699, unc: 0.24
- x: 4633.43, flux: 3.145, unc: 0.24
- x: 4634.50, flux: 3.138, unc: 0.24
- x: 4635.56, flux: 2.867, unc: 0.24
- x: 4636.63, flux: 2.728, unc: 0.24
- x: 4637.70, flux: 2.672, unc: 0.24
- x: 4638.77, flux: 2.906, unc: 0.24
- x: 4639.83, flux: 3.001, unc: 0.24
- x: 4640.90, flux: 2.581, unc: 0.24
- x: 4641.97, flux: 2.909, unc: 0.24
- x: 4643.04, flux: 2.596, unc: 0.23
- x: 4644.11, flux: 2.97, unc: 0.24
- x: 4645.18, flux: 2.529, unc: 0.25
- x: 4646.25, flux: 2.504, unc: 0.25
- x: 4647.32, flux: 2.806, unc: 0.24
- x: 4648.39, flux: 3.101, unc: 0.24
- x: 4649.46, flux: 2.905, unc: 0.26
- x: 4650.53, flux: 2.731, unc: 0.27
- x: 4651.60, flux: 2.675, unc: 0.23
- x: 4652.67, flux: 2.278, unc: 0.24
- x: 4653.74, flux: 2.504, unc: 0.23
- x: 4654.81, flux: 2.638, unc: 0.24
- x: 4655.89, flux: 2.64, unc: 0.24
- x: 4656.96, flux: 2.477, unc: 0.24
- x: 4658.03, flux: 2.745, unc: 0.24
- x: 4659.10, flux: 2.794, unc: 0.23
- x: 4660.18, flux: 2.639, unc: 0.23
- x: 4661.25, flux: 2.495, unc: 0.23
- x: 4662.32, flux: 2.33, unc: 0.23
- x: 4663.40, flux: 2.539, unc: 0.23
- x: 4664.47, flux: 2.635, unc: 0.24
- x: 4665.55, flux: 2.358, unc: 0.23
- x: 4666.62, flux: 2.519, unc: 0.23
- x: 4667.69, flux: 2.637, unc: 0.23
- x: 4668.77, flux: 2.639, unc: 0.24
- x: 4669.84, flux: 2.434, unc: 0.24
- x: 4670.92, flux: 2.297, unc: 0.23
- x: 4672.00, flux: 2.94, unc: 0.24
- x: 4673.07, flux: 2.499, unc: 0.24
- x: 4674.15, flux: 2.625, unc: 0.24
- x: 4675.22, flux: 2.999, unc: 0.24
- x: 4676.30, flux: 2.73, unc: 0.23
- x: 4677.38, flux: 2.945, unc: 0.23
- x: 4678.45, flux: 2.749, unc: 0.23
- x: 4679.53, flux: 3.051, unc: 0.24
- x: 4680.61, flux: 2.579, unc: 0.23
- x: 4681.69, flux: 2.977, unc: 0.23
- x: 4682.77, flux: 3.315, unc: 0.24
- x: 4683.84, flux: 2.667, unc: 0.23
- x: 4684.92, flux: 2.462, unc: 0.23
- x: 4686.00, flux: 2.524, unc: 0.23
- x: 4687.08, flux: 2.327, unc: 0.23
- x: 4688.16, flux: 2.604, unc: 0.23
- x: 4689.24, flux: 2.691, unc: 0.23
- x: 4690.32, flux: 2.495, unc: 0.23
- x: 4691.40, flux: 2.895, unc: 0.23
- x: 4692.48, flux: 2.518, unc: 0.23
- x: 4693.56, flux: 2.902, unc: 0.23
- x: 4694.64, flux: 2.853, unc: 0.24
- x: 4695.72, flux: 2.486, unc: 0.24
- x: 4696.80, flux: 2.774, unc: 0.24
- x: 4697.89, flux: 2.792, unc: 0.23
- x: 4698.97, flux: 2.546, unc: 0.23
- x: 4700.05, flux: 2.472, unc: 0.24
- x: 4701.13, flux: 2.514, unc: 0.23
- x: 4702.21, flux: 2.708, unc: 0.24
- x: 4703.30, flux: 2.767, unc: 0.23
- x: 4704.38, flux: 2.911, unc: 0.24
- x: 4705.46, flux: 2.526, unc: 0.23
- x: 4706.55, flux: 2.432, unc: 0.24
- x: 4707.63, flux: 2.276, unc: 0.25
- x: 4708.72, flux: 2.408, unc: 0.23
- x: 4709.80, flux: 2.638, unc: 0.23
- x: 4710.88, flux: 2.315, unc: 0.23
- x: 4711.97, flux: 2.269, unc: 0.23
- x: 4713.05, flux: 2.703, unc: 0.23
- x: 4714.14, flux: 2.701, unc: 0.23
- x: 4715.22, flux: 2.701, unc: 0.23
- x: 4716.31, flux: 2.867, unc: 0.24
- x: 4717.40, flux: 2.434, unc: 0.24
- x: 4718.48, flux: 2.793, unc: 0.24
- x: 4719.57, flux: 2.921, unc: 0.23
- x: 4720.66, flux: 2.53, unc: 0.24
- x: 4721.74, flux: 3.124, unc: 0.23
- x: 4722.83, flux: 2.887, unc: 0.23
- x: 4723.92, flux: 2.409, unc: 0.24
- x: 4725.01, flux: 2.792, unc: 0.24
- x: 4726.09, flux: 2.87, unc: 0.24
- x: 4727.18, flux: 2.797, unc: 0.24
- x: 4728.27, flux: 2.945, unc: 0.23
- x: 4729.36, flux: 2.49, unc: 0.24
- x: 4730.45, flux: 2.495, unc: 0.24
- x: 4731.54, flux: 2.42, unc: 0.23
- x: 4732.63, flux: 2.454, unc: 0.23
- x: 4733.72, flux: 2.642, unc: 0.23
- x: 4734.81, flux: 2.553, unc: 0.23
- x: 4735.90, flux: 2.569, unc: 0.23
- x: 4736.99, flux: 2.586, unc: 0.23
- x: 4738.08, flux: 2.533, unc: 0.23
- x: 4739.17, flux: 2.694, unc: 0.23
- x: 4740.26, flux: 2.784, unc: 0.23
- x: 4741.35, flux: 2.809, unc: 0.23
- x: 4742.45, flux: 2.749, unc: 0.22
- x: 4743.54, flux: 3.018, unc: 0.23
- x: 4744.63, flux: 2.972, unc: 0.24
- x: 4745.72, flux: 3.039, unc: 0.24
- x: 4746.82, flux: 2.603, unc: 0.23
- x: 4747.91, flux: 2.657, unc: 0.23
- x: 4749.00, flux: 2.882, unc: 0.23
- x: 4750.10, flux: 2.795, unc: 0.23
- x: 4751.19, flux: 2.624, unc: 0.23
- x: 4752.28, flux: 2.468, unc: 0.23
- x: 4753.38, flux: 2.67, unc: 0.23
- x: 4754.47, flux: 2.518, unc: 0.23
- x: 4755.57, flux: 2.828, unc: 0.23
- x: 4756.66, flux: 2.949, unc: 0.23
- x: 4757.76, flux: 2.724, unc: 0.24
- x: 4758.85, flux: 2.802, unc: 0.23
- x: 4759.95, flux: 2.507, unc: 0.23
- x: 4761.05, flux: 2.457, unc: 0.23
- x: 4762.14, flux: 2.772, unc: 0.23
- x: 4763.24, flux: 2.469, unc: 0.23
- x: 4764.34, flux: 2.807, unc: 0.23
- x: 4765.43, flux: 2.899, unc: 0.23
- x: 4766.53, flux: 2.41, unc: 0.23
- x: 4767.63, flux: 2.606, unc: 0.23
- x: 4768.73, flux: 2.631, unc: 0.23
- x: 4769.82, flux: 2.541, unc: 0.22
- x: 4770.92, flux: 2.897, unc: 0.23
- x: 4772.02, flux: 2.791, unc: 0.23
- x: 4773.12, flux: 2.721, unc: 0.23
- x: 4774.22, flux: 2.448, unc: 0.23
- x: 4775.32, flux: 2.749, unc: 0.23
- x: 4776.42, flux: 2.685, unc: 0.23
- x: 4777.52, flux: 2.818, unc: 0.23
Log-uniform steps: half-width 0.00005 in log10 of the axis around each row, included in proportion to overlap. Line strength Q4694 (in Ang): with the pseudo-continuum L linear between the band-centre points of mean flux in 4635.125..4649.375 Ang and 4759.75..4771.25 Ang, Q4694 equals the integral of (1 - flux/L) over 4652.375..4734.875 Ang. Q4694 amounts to 2.43 Ang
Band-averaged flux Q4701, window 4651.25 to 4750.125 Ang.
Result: 2.66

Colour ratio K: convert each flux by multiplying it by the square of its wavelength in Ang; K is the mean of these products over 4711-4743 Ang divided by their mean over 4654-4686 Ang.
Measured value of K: 1.03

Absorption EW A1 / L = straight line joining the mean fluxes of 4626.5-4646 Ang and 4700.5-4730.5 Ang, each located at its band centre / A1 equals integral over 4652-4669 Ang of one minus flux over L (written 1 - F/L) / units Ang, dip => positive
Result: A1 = 1.2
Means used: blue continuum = 2.79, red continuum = 2.65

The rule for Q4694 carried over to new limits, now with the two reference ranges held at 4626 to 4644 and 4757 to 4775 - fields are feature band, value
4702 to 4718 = 0.85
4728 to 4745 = 0.18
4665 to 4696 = 0.79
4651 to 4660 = 0.59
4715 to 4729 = -0.34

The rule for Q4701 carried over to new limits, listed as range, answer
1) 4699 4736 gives 2.63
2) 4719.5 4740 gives 2.67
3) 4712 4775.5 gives 2.69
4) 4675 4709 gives 2.68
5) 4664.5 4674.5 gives 2.55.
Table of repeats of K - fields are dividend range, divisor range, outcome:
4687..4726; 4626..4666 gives 1.00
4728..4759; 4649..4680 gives 1.06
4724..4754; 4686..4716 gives 1.05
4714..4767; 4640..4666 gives 1.06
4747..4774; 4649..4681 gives 1.06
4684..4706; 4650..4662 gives 1.03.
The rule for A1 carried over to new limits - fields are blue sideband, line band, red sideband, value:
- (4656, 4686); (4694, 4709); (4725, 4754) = 0.40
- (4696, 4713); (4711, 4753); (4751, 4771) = -1.42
